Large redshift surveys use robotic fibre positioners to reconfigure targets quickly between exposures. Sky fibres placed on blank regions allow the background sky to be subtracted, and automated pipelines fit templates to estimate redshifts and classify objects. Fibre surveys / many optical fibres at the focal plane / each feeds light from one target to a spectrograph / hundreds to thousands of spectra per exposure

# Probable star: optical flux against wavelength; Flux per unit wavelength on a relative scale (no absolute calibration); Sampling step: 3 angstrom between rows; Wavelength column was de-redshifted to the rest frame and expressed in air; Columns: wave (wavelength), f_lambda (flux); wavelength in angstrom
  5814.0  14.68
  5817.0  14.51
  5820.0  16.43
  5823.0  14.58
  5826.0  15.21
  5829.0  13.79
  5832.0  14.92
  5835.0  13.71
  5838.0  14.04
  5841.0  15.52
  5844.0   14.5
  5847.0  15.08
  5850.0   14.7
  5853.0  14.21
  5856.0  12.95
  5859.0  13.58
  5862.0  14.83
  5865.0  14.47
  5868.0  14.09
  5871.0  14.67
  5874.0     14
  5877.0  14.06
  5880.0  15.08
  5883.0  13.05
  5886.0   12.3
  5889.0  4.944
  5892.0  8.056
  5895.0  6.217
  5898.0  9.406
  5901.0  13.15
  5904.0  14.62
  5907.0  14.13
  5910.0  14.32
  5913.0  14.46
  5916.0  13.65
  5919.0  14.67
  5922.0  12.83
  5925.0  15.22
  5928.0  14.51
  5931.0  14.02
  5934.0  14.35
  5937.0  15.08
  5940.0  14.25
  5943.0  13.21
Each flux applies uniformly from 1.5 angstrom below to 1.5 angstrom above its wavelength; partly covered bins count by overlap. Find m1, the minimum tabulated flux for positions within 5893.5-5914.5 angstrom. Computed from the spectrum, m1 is 6.217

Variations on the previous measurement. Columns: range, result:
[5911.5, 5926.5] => 12.83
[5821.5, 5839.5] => 13.71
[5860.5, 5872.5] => 14.09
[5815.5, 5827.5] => 14.51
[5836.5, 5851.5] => 14.04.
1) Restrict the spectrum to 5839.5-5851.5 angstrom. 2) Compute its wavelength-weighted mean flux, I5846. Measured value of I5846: 15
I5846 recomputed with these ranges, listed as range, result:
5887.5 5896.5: 6.41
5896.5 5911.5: 13.1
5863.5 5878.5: 14.3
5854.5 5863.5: 13.8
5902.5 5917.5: 14.2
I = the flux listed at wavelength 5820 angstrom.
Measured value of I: 16.43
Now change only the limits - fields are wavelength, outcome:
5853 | 14.21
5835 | 13.71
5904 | 14.62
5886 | 12.3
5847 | 15.08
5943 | 13.21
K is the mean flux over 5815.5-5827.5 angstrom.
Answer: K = 15.2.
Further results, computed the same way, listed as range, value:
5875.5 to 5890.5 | 11.9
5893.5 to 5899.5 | 7.81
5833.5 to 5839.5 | 13.9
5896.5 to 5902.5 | 11.3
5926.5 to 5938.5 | 14.5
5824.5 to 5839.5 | 14.3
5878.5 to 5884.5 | 14.1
